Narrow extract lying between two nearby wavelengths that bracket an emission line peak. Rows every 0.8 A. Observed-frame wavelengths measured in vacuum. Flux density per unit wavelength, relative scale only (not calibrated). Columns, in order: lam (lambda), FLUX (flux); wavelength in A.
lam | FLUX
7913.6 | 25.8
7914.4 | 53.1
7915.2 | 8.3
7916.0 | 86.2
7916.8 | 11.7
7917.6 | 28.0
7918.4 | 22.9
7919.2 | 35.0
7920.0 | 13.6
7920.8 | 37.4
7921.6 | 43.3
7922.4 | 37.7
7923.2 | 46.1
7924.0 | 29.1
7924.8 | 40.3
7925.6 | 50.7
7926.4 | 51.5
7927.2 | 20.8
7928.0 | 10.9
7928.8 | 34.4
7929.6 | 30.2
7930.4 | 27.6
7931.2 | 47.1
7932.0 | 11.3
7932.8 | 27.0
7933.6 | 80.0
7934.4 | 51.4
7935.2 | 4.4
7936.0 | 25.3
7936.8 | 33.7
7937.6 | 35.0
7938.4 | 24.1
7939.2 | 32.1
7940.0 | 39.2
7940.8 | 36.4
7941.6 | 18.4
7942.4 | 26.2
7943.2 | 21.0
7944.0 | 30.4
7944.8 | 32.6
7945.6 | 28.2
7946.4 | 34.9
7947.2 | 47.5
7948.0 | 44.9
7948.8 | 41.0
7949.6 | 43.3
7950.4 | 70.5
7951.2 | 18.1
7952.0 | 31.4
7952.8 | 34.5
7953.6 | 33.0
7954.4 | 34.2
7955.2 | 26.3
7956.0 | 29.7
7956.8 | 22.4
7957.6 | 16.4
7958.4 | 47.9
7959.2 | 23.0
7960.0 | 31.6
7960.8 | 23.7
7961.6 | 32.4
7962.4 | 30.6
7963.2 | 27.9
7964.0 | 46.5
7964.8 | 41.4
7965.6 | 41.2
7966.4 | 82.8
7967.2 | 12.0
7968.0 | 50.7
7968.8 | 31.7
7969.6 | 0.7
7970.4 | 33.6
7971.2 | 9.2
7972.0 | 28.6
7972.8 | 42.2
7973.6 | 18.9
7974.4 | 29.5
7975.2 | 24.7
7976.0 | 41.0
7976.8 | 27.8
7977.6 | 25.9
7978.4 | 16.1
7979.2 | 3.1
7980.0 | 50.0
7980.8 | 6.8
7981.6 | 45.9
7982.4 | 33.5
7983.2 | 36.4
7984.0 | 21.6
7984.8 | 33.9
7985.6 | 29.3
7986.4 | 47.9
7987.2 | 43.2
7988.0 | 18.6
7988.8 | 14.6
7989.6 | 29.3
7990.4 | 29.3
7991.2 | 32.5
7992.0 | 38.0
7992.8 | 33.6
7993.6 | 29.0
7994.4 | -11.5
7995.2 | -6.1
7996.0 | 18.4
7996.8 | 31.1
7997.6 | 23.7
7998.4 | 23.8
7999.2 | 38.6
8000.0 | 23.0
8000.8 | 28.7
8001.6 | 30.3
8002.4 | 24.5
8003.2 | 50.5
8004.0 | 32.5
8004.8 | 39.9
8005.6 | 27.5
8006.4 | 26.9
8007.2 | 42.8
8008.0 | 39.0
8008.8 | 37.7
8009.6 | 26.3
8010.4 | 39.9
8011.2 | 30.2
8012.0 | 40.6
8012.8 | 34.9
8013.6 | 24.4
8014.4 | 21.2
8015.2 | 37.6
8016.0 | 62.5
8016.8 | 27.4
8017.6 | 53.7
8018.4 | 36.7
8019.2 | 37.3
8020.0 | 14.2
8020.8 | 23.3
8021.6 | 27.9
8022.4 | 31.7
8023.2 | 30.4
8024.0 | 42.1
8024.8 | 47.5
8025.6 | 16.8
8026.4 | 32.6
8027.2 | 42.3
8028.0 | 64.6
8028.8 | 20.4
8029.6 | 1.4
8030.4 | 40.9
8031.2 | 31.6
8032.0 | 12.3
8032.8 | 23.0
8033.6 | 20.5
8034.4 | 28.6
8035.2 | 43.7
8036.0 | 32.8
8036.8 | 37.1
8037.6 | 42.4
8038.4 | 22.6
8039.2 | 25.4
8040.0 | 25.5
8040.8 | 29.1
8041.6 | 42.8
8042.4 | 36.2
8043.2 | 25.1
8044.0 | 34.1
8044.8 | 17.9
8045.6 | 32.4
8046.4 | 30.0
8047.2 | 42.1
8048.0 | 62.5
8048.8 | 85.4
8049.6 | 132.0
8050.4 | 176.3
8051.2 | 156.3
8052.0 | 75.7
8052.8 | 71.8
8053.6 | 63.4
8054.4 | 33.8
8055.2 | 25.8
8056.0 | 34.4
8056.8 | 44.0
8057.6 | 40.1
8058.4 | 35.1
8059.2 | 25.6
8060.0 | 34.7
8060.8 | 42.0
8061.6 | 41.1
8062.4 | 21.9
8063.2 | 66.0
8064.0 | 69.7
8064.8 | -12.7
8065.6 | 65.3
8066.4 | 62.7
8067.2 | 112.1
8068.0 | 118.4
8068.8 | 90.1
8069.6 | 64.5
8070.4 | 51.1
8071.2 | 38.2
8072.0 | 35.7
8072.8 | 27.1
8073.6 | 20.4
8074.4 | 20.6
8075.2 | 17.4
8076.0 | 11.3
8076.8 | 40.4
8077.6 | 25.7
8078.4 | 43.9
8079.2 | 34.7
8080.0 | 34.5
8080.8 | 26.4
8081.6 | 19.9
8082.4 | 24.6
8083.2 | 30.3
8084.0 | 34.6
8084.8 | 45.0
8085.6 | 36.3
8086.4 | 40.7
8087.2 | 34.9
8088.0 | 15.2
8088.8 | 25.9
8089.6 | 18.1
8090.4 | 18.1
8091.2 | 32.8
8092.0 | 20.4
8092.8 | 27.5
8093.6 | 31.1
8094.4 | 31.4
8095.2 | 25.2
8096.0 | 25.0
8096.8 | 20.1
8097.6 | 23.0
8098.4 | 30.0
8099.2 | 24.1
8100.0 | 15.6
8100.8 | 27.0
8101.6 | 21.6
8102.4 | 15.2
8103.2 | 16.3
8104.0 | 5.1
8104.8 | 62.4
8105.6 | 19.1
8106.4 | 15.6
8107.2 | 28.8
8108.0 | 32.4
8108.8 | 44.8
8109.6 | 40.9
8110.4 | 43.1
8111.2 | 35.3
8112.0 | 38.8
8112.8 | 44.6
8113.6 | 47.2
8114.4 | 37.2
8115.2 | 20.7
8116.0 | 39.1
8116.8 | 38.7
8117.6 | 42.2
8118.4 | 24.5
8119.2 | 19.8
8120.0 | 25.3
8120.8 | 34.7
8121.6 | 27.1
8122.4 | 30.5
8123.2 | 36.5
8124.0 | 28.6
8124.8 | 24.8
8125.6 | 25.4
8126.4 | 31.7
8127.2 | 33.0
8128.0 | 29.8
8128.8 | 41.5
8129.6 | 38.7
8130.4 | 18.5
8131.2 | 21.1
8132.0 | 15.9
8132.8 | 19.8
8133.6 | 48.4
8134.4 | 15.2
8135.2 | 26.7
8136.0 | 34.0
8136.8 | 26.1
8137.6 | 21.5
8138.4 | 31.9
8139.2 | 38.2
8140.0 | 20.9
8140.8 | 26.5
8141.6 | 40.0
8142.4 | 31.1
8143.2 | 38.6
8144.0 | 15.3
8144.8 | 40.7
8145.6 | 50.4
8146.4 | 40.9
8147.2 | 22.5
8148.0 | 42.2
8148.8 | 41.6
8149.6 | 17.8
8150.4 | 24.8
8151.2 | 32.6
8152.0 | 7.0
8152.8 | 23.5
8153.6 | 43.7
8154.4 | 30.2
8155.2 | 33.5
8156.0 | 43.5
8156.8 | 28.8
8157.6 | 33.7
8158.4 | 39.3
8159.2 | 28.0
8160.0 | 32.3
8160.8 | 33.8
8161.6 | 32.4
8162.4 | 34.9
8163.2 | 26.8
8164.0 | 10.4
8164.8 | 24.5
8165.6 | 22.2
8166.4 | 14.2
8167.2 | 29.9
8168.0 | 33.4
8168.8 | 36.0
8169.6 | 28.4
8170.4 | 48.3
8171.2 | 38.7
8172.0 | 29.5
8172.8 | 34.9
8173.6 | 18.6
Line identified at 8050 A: [S II] 6716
